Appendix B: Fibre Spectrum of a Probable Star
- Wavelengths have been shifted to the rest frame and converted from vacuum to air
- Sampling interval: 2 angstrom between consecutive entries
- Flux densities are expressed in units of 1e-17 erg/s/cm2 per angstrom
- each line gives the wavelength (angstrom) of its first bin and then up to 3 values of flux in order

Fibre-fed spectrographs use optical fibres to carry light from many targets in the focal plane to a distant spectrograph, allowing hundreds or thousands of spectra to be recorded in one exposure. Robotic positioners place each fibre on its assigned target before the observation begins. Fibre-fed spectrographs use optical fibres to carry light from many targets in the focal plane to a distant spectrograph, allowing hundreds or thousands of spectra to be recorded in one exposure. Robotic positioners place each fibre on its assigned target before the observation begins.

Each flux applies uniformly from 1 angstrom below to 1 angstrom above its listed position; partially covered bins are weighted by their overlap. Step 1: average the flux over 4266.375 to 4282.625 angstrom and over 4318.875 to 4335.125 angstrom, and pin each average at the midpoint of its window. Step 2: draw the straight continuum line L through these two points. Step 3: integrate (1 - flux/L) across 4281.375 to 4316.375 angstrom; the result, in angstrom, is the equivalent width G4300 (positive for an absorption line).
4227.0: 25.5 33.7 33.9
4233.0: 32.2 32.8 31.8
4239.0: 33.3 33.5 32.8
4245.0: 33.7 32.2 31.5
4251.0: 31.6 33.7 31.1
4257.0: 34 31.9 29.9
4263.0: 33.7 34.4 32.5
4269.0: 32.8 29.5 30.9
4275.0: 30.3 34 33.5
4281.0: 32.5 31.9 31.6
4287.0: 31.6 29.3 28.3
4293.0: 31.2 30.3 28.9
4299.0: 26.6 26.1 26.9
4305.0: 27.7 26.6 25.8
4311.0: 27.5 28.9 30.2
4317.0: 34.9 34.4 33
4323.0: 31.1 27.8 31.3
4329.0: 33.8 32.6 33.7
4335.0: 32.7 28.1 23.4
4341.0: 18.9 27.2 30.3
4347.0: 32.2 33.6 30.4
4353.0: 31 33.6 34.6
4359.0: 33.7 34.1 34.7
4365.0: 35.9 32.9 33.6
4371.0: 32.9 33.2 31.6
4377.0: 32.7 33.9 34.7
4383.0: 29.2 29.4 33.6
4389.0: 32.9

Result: 3.4 angstrom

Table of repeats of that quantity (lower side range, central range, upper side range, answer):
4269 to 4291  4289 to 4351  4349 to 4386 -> 5.07 angstrom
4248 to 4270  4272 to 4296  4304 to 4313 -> -1.22 angstrom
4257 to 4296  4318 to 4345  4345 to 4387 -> 2.10 angstrom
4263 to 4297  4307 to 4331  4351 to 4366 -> 1.42 angstrom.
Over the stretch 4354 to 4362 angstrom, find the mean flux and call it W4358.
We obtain 34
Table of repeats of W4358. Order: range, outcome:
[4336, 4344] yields 24.4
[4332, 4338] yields 31.5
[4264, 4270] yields 33.2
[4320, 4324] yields 32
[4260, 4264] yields 31.8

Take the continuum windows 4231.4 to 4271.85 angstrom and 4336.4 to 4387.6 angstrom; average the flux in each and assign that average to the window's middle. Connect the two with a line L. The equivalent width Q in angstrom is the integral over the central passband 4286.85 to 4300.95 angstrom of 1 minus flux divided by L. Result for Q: 1.32 angstrom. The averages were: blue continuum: 32.5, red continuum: 31.5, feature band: 29.1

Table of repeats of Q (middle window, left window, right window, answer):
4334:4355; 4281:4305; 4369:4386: 1.5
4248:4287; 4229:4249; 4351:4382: 1.0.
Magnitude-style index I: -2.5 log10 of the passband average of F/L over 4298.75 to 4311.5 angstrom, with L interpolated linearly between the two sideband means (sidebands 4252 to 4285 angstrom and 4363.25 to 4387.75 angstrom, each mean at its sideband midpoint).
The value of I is 0.21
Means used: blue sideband 32.3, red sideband 32.8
